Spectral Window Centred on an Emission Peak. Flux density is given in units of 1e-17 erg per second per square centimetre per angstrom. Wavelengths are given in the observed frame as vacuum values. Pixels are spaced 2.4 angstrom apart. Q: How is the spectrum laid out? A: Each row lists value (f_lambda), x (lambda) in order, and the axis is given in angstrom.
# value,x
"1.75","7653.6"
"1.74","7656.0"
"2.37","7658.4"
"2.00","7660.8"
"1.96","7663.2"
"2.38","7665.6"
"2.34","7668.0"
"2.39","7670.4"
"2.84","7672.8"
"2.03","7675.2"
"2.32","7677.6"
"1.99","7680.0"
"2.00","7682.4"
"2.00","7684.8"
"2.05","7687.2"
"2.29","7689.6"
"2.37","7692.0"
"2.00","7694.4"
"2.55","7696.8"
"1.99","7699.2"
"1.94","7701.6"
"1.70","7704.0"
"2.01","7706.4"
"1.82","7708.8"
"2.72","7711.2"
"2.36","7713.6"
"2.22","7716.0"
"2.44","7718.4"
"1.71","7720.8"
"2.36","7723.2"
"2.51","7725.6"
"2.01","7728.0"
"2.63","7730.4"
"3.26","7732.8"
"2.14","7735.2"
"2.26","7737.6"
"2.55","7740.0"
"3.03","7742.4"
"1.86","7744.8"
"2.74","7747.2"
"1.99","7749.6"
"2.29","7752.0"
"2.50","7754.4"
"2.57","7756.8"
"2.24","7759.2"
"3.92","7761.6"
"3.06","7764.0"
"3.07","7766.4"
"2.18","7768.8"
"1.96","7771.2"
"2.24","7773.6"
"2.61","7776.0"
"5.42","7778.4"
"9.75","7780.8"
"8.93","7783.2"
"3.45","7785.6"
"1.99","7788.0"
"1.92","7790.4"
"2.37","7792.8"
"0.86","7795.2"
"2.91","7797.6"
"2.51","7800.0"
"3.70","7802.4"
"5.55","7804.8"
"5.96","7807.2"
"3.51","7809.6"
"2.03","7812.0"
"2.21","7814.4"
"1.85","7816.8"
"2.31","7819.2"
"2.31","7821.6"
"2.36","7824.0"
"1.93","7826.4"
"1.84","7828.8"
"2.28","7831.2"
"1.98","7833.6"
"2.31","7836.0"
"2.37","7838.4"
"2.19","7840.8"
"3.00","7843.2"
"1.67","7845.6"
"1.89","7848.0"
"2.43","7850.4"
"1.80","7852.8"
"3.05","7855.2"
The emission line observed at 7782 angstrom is H-alpha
